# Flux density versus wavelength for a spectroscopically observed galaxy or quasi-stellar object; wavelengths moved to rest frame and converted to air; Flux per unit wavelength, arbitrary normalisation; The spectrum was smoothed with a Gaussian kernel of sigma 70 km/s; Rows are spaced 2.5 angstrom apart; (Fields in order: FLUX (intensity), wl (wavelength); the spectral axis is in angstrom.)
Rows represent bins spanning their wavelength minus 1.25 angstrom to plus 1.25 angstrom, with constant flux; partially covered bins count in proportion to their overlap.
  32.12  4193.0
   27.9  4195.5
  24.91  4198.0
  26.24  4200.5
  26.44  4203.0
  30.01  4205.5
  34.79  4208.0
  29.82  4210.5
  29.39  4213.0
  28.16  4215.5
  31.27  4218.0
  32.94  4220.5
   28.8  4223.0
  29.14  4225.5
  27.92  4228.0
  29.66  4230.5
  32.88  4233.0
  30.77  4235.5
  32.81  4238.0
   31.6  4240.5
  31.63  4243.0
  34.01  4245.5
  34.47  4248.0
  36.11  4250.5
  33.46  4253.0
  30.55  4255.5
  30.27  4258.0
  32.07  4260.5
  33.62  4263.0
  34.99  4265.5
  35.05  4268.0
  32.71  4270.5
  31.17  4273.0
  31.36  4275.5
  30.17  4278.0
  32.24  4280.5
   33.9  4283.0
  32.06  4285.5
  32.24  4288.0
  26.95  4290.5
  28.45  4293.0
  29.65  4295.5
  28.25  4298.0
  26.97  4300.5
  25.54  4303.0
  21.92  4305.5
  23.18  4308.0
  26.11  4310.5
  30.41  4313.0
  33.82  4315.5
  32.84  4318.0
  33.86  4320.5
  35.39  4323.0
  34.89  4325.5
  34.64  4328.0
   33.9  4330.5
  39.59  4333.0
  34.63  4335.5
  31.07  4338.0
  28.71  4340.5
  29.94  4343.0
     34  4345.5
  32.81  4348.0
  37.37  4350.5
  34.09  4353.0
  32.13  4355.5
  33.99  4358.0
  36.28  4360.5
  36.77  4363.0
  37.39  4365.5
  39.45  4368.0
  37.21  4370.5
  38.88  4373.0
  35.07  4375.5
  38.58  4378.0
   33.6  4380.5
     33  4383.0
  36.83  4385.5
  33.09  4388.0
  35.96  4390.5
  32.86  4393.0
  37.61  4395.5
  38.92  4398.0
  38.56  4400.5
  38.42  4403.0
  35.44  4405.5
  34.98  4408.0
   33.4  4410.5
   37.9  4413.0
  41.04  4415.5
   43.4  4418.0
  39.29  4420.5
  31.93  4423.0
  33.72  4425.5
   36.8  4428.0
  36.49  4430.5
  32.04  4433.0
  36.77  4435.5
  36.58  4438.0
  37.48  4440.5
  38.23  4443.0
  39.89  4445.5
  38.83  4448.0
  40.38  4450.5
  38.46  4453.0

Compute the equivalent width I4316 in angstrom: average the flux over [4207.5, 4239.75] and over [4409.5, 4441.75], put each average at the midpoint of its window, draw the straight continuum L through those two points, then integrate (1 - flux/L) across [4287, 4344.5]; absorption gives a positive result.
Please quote 4.86 angstrom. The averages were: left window 30.6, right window 36.7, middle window 30.6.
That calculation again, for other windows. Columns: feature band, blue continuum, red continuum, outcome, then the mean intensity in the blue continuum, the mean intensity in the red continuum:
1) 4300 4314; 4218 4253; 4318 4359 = 3.2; 31.8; 33.8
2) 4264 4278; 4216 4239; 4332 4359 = -0.5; 30.6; 33.4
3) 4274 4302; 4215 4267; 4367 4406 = 2.6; 31.8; 36.5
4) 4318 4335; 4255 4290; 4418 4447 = -0.7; 32.2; 36.6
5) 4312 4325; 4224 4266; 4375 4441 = 0.2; 32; 36.3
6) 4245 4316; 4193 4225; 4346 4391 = 3.1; 29.3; 35.7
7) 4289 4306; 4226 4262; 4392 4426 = 3.3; 32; 37.1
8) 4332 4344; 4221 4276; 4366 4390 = 0.8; 32.1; 36.2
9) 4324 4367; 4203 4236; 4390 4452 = 0.3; 30.3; 37.1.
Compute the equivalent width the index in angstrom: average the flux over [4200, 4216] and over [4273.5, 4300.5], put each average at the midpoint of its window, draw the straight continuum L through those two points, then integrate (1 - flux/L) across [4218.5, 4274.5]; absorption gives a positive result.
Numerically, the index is -4.1 angstrom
